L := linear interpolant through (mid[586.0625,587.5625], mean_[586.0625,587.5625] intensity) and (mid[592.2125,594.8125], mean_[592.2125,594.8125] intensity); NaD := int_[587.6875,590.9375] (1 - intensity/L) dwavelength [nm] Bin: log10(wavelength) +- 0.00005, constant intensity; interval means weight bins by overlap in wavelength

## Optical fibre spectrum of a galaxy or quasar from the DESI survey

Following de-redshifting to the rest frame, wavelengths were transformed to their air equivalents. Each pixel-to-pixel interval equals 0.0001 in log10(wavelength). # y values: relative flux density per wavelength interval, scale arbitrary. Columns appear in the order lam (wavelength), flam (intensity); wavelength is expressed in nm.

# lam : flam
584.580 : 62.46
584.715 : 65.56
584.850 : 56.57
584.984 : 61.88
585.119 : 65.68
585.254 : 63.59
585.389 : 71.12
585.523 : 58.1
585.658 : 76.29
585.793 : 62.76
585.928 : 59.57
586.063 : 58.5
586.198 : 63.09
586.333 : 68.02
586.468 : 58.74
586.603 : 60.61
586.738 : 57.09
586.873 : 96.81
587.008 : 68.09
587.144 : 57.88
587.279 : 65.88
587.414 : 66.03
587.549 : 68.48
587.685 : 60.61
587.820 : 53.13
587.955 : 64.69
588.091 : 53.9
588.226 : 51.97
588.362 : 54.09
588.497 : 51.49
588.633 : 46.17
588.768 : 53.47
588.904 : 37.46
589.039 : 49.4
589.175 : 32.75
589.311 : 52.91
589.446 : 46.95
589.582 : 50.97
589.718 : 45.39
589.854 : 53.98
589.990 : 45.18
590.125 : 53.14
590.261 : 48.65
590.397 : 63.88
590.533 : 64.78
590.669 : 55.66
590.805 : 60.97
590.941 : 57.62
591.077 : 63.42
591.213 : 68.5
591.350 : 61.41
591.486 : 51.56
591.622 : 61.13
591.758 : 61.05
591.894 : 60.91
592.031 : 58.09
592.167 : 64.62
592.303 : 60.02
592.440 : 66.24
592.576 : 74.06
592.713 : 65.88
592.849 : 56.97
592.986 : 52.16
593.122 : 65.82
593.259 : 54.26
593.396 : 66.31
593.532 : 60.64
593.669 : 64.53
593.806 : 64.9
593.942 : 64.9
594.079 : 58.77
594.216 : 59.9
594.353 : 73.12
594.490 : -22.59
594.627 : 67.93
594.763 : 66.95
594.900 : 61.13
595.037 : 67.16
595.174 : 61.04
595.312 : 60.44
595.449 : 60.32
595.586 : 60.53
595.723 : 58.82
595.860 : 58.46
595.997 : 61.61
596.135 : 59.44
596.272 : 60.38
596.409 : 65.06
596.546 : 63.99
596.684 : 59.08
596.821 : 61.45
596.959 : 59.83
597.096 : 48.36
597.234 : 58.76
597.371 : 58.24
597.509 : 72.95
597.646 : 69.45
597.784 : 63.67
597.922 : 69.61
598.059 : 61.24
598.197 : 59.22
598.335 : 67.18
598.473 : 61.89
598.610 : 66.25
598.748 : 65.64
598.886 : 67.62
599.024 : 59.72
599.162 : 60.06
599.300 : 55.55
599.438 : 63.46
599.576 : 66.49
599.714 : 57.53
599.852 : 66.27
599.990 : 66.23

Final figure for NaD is 0.58 nm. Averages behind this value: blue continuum 66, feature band 52.1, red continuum 59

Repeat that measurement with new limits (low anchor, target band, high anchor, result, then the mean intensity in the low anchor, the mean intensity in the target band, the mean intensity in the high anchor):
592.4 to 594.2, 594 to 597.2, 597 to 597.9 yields 0.23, 62.6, 57.9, 62.2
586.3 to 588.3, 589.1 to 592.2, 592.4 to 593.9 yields 0.36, 63.3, 55.7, 62.9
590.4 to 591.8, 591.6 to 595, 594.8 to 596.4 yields 0.08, 60.8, 59.6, 61.1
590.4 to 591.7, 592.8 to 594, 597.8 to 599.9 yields 0.01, 60.7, 61.2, 63.2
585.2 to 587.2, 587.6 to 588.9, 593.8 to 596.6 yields 0.21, 65.4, 53.7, 58.5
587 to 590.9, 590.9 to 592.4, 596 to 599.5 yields -0.11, 54.2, 60.9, 62.3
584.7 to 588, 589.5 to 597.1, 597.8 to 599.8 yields 0.55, 64.3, 59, 63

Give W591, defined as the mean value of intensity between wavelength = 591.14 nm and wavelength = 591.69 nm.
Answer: 60.7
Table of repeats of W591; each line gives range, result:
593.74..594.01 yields 65.1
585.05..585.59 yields 64.6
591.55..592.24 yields 61.2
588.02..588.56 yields 52.9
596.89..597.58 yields 59.7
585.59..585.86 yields 69.4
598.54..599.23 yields 63.9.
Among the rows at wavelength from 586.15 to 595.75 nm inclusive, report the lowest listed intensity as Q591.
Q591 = -22.59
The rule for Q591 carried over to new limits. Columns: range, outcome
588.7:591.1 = 32.75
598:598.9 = 59.22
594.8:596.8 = 58.46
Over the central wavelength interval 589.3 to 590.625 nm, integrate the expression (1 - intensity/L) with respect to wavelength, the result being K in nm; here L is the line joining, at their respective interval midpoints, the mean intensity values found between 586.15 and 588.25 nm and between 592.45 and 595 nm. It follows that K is 0.19 nm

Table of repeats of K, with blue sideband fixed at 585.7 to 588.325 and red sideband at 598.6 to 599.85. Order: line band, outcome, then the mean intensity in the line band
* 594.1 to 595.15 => 0.15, 54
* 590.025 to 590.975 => 0.08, 57.4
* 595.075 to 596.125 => 0.04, 60.3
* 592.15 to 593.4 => 0.01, 62.3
